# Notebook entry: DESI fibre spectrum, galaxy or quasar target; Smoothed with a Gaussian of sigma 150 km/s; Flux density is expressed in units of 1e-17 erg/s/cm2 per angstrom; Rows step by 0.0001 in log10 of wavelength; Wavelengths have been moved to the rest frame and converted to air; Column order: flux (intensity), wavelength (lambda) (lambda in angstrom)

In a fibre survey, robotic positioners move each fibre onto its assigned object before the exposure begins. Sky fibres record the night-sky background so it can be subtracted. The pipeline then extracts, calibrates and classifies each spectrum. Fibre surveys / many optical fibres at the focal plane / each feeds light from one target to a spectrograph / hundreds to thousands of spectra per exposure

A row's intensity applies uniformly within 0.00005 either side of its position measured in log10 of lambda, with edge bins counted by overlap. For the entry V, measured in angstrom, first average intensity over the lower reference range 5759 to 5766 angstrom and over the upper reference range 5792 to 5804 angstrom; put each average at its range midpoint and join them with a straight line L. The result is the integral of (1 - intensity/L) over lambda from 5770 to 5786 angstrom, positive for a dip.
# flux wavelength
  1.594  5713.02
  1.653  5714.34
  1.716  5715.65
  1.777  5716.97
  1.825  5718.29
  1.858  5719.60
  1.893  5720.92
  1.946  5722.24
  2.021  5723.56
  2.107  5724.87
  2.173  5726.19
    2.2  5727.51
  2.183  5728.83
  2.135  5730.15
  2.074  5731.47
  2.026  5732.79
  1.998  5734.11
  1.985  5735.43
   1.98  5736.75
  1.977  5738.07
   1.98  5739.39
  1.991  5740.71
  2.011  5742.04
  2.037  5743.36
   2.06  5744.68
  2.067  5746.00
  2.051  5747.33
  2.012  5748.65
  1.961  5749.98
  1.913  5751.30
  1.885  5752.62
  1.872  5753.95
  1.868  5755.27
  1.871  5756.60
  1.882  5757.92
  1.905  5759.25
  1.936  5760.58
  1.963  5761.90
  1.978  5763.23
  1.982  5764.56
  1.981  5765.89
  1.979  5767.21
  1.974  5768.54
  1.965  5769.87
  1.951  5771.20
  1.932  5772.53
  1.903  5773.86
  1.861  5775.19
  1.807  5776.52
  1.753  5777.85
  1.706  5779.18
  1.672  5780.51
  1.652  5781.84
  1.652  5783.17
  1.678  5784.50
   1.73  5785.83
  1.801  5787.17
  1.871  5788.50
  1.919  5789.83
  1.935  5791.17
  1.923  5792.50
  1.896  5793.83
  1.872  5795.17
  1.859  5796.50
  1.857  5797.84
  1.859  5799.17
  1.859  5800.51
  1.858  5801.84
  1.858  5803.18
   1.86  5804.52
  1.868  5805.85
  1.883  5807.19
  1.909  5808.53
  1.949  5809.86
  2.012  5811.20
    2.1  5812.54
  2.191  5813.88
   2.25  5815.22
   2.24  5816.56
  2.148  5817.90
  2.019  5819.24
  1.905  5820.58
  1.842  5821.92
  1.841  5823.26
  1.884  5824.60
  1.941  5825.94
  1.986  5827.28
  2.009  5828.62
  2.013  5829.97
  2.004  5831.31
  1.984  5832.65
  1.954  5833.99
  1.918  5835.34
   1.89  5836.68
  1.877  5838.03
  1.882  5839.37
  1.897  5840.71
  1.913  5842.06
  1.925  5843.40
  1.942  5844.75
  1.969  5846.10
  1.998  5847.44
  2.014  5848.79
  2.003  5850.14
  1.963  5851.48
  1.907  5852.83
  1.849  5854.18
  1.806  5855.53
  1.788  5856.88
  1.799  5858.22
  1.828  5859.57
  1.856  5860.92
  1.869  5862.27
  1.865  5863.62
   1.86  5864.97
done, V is 1.1 angstrom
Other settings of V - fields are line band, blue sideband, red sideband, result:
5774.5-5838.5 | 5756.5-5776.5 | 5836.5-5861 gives 0.5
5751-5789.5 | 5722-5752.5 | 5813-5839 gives 3.1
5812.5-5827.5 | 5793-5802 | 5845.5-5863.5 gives -1.2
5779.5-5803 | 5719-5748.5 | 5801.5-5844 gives 2.0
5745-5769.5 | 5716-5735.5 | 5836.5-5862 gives 0.4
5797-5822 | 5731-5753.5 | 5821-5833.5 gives -0.2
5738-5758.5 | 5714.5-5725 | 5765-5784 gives -1.2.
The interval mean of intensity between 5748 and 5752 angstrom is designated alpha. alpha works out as 1.96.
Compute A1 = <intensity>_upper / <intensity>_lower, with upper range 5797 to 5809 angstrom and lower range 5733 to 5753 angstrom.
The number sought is 0.9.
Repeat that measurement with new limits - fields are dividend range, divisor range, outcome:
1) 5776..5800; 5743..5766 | 0.92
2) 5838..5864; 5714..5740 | 0.96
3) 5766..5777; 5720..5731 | 0.93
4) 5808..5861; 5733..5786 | 1.02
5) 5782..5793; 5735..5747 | 0.90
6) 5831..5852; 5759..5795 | 1.04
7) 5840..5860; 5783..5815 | 1.01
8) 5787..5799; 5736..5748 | 0.93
